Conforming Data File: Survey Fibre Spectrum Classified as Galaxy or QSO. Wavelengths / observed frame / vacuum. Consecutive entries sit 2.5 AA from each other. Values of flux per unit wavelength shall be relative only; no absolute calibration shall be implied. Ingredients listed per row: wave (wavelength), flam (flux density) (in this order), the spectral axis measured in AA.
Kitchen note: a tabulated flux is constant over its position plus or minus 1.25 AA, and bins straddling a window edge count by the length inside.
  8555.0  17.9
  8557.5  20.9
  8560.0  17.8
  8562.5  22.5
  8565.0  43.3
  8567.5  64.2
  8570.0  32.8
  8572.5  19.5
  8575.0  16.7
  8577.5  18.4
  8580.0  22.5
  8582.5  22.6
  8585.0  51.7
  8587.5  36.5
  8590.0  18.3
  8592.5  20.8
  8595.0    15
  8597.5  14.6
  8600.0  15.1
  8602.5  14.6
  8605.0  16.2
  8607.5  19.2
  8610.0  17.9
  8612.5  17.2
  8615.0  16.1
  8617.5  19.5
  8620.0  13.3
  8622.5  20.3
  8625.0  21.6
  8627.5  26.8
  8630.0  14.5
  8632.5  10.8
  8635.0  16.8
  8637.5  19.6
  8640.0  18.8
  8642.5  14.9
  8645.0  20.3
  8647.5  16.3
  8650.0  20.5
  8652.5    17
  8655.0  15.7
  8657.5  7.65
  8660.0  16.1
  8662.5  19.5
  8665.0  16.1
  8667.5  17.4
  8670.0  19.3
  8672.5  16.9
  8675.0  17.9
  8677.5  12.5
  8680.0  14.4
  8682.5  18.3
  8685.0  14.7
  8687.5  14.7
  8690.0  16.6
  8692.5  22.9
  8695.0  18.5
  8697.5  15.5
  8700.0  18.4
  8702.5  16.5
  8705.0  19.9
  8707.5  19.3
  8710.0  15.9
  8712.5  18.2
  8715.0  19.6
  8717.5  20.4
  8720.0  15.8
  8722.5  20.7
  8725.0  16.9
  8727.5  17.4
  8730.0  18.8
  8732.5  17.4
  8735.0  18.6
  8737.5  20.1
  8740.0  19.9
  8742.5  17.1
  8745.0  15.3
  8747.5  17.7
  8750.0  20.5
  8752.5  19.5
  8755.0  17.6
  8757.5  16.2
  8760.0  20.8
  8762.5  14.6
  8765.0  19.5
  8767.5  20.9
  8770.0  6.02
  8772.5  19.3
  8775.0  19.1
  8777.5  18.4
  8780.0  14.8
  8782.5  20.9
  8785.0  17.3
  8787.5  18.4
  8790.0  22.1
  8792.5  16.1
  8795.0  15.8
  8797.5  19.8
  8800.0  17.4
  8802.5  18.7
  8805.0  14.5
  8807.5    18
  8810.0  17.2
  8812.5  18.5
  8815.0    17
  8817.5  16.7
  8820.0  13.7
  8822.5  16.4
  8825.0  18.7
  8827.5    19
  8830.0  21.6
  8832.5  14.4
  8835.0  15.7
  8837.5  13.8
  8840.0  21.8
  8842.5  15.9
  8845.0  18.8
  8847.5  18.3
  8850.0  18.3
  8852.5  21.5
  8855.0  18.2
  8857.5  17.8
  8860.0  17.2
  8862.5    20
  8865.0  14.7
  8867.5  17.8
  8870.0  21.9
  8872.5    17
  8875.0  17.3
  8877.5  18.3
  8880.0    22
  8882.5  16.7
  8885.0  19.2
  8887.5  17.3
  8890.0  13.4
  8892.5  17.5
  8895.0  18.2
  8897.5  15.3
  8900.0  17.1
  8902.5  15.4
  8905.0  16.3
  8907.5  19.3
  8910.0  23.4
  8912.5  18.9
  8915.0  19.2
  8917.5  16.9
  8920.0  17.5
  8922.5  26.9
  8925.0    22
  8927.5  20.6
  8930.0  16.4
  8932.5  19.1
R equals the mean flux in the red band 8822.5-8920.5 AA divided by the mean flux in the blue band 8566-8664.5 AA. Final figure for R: 0.88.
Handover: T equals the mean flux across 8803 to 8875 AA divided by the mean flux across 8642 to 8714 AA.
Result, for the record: 1.04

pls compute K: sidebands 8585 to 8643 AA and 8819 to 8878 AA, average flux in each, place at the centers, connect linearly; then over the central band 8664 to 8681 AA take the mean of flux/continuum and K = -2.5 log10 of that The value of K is 0.14 mag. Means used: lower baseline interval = 19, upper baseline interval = 17.8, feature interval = 16.4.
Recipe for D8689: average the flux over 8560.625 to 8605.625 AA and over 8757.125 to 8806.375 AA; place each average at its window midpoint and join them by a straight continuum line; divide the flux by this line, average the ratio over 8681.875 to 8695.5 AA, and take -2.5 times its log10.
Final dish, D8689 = 0.22 mag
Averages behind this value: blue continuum 25.9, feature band 17.5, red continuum 17.6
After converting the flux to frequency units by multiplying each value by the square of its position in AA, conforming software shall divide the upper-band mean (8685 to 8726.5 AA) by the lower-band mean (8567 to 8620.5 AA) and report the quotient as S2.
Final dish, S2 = 0.83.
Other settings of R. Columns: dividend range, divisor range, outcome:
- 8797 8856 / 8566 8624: 0.77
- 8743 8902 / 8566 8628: 0.77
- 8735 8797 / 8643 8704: 1.06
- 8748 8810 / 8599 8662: 1.04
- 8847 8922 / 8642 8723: 1.05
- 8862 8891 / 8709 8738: 0.98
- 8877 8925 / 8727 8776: 1.04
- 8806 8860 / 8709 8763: 0.97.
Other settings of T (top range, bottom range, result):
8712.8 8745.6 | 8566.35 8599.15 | 0.68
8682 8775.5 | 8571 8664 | 0.94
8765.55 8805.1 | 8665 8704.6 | 1.03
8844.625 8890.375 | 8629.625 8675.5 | 1.10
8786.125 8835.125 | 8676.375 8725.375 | 1.00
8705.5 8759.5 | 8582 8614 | 0.85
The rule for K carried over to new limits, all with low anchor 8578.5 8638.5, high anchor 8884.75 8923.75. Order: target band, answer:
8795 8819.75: 0.092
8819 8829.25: 0.088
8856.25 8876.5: 0.029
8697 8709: 0.083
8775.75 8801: 0.047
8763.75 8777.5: 0.117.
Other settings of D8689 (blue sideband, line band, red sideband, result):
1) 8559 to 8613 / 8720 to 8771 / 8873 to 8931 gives 0.21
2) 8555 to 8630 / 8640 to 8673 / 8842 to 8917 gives 0.29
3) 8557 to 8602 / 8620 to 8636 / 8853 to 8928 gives 0.35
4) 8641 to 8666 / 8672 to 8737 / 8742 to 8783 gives -0.04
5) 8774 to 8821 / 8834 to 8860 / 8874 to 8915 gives -0.01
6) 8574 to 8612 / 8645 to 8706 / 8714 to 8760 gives 0.16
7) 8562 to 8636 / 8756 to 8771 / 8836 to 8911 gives 0.20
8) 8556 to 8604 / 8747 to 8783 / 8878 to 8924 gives 0.21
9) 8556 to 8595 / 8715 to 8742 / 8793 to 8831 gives 0.14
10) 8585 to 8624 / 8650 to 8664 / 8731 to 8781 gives 0.20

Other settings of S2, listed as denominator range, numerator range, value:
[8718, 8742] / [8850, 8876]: 1.03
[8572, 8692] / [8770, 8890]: 1.01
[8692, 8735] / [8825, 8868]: 1.01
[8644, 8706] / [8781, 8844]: 1.07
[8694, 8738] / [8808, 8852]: 0.99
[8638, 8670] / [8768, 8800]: 1.06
